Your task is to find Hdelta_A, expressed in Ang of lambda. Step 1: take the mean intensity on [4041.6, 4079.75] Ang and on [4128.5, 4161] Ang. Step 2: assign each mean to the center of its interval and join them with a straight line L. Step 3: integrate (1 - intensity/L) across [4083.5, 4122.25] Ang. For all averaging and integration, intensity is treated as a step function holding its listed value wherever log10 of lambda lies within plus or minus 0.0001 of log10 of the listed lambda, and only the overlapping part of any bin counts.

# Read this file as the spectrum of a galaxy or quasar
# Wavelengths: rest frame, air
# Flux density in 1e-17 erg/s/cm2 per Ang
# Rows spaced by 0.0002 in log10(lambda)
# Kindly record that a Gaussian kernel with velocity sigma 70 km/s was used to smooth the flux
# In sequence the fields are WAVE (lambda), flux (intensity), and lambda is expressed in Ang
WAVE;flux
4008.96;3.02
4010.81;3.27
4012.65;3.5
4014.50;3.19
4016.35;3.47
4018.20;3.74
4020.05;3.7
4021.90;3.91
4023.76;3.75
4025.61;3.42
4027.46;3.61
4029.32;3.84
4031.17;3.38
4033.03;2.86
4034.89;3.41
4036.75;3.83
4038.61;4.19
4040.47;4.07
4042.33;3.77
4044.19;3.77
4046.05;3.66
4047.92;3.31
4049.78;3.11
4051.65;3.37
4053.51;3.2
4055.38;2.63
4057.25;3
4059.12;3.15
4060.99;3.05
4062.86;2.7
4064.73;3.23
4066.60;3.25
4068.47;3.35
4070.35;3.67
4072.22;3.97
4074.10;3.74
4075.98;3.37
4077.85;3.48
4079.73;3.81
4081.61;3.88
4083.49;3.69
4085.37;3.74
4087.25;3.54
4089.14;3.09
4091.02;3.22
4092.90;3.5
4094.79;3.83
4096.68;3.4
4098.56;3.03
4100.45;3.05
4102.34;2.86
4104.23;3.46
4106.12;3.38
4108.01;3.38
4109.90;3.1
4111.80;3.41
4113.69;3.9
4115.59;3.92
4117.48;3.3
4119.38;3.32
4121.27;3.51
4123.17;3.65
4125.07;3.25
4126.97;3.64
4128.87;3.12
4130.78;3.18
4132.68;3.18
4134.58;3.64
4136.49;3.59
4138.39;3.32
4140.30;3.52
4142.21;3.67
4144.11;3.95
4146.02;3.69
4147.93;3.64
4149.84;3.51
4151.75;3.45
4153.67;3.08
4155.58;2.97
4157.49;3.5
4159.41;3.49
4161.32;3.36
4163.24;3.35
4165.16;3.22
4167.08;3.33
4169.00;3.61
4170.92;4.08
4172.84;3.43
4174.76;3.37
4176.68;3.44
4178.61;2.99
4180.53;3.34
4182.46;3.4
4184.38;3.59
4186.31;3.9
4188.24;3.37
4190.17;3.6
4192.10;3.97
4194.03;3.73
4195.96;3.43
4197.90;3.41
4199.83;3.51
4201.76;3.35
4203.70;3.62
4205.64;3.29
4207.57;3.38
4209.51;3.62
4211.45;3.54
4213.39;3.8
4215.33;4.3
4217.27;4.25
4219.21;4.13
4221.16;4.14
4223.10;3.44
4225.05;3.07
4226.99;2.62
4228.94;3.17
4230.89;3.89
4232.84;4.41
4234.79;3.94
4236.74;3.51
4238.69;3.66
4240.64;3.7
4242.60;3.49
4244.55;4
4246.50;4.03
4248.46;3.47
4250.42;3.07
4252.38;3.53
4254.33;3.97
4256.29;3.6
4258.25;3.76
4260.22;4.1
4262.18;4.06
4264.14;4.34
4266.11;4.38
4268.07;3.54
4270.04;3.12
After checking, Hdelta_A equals -0.1 Ang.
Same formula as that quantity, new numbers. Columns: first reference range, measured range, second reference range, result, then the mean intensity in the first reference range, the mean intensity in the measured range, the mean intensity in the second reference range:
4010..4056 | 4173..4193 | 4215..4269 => 1.1 Ang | 3.53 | 3.49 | 3.76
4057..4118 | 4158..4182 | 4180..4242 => 0.9 Ang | 3.41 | 3.42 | 3.63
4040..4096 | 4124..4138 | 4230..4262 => 0.7 Ang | 3.43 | 3.37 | 3.77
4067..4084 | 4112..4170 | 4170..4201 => 1.9 Ang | 3.65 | 3.46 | 3.53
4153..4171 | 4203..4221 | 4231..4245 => -0.6 Ang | 3.37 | 3.79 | 3.81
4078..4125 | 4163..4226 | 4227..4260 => 0.4 Ang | 3.45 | 3.58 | 3.68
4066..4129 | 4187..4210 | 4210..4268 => 1.0 Ang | 3.47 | 3.53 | 3.77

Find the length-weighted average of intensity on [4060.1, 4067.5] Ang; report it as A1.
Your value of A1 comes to 3.06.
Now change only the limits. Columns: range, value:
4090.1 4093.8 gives 3.36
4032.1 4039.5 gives 3.57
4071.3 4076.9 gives 3.69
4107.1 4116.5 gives 3.54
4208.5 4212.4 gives 3.58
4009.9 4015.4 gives 3.32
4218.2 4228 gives 3.48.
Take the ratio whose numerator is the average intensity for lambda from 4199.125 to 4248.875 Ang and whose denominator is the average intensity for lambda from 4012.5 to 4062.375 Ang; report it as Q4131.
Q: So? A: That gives 1.06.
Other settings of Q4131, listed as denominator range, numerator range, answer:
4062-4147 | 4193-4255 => 1.05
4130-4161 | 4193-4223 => 1.07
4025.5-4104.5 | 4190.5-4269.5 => 1.08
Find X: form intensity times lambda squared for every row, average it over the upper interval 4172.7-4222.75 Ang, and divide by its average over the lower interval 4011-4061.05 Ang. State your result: 1.12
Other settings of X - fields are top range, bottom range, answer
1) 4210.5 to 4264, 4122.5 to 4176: 1.13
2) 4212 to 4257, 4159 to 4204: 1.09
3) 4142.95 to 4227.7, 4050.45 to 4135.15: 1.09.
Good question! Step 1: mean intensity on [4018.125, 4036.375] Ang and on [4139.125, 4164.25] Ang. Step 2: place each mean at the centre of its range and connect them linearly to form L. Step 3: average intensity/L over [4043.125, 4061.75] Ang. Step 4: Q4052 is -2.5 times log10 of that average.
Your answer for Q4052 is 0.101 mag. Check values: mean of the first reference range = 3.56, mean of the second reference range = 3.47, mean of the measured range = 3.23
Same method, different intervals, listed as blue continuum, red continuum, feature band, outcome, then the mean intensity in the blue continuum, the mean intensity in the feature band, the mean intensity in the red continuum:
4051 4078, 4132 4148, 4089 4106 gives 0.04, 3.27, 3.29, 3.58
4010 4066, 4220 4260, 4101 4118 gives 0.03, 3.44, 3.41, 3.63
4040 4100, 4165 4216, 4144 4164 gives 0.02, 3.42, 3.43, 3.54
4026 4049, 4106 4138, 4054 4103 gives 0.06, 3.63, 3.36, 3.44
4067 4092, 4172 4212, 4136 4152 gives -0.02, 3.57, 3.6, 3.49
